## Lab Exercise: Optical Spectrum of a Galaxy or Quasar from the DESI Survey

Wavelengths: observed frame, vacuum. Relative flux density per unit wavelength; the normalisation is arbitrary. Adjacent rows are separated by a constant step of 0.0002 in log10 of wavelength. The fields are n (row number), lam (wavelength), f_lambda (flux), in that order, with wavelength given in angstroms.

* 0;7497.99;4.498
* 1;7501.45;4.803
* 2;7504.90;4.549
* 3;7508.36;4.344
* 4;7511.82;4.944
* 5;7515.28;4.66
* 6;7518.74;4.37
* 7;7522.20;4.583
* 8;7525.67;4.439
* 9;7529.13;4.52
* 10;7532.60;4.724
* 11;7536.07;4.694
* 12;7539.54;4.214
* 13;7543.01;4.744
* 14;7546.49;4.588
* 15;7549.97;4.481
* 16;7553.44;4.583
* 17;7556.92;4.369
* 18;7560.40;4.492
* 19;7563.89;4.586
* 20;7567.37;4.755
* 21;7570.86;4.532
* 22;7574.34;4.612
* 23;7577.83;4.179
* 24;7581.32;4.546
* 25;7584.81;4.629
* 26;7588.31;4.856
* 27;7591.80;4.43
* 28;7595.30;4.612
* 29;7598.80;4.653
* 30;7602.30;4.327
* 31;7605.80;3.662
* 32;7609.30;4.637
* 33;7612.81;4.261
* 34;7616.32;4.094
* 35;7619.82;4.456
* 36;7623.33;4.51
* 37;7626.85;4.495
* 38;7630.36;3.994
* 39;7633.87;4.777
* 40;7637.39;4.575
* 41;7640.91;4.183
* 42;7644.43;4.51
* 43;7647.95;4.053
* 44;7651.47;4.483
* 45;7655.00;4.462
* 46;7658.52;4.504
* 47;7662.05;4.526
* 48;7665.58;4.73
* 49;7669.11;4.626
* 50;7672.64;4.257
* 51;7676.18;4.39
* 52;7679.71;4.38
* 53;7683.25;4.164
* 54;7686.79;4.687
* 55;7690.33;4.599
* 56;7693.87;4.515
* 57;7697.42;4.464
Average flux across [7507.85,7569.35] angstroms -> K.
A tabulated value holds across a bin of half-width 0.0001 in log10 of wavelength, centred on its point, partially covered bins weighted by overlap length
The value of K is 4.56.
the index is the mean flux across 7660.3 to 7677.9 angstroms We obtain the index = 4.51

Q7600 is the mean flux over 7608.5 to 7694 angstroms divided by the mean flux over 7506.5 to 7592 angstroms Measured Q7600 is 1.0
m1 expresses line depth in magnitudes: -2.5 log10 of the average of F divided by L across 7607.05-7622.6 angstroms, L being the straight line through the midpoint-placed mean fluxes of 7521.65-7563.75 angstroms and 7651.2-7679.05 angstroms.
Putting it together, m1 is 0.04 mag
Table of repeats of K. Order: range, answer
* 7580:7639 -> 4.44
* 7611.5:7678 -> 4.42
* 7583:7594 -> 4.64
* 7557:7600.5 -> 4.57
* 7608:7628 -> 4.4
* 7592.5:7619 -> 4.33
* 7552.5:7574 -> 4.56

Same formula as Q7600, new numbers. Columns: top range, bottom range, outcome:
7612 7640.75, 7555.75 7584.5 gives 0.97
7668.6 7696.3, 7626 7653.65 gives 1.01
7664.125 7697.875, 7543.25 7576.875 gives 0.98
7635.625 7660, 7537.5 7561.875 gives 0.98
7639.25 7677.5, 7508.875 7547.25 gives 0.97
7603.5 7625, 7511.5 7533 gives 0.93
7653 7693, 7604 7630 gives 1.05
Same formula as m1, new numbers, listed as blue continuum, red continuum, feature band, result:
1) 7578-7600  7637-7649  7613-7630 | 0.020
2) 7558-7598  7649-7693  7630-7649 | 0.030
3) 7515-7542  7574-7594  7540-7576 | -0.007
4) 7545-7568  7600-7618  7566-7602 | -0.049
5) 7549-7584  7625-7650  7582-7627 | 0.002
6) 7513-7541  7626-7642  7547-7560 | 0.004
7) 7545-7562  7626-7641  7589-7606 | 0.007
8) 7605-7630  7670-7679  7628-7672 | -0.027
